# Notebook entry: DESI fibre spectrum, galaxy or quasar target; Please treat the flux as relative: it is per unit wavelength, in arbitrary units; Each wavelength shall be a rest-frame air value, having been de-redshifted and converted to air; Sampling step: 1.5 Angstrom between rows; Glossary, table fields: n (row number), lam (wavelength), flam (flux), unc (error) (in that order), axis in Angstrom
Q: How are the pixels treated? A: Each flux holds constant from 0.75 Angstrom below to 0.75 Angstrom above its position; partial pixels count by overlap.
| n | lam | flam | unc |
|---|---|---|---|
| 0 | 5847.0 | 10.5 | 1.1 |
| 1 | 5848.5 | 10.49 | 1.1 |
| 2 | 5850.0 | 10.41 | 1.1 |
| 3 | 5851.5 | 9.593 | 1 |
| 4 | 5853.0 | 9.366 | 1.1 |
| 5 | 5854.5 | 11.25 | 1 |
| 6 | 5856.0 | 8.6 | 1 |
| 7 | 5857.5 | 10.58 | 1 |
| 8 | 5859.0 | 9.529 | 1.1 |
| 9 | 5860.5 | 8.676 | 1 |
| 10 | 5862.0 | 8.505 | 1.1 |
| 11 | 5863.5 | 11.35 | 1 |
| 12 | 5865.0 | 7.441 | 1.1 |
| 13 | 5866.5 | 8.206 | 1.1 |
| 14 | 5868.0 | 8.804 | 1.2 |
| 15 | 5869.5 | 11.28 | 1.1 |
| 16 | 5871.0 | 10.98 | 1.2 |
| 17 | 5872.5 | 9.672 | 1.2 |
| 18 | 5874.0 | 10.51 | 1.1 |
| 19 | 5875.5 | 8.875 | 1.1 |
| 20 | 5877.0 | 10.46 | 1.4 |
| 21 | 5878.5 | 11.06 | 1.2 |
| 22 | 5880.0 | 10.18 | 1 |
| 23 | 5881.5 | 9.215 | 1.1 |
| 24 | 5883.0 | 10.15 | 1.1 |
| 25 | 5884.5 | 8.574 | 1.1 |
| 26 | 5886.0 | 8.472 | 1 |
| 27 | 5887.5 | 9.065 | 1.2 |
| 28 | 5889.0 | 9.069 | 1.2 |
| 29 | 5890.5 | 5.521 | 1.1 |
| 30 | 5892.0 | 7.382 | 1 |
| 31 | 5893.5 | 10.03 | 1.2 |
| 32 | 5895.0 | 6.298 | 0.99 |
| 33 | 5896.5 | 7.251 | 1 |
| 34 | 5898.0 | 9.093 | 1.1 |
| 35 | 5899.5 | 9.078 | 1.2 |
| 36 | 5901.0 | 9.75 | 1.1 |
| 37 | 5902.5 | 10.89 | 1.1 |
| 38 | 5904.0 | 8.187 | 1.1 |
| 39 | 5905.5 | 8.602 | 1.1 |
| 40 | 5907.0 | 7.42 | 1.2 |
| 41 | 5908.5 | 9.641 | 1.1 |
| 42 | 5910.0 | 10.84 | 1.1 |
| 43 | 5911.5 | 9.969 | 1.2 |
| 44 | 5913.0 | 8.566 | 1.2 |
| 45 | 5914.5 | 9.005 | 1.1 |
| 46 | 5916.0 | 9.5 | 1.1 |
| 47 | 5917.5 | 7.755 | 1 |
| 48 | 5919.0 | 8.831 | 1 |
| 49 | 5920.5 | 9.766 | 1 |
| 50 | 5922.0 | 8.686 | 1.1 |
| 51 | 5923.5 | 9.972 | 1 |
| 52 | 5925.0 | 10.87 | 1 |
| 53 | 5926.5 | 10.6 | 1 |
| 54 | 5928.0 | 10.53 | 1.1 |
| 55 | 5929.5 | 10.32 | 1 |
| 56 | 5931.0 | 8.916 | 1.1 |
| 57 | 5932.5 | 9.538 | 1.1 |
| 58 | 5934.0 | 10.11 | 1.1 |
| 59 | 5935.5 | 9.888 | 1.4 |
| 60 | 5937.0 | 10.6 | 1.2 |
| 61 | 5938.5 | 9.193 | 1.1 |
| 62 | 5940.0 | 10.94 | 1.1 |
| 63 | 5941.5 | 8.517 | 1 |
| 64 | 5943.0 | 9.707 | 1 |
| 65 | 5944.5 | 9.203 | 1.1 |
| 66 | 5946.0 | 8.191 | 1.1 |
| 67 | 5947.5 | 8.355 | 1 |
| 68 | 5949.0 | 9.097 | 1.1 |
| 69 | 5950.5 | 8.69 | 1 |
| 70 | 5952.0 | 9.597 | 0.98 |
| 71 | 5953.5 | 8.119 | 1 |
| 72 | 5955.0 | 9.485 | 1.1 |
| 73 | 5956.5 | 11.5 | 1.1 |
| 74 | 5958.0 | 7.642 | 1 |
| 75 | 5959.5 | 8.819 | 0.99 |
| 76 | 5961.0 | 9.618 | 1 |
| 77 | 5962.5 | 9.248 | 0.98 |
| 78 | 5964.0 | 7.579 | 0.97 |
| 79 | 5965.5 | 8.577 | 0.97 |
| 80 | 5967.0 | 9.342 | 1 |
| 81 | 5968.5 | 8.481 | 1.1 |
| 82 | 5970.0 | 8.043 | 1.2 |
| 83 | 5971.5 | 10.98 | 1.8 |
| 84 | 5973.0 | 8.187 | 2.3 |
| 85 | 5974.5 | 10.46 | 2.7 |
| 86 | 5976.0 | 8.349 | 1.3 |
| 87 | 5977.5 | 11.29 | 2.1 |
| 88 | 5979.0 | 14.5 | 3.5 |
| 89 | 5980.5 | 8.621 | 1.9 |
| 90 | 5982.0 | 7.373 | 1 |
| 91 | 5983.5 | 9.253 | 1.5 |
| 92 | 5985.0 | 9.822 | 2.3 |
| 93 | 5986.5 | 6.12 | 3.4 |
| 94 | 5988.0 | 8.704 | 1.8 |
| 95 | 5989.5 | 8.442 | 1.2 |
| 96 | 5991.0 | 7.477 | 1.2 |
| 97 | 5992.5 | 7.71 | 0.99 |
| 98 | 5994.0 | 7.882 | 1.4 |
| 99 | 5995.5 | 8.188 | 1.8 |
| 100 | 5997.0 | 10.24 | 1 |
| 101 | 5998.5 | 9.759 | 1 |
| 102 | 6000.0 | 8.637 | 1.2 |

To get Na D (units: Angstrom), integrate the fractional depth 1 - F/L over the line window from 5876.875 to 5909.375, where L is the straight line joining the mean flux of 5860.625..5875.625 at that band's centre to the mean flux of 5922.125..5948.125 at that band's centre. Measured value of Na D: 2.6 Angstrom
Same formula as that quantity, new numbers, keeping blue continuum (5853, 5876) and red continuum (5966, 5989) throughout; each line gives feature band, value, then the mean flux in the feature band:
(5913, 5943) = -0.7 Angstrom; 9.63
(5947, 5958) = 0.2 Angstrom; 9.17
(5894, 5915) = 1.3 Angstrom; 8.91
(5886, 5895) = 1.4 Angstrom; 8.08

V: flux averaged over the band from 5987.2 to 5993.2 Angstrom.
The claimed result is 8.07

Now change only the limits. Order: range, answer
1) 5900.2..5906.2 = 9.36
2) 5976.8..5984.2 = 10.2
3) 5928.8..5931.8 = 9.6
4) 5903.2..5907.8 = 8.12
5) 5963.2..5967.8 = 8.51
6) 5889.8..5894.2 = 7.64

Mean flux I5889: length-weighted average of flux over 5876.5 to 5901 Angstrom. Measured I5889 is 8.82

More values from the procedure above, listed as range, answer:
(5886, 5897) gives 7.86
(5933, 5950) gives 9.43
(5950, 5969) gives 8.99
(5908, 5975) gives 9.36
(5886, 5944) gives 9.2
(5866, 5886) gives 9.81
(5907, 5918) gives 9.23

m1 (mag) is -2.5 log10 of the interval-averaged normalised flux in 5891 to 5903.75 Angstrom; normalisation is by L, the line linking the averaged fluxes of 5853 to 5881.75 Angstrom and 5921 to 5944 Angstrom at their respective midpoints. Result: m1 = 0.14 mag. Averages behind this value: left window 9.75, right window 9.88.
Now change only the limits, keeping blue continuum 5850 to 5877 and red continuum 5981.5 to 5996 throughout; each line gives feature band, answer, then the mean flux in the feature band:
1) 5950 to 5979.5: -0.121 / 9.39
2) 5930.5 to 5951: -0.080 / 9.37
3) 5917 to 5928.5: -0.086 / 9.65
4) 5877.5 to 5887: -0.022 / 9.62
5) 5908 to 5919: -0.030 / 9.28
